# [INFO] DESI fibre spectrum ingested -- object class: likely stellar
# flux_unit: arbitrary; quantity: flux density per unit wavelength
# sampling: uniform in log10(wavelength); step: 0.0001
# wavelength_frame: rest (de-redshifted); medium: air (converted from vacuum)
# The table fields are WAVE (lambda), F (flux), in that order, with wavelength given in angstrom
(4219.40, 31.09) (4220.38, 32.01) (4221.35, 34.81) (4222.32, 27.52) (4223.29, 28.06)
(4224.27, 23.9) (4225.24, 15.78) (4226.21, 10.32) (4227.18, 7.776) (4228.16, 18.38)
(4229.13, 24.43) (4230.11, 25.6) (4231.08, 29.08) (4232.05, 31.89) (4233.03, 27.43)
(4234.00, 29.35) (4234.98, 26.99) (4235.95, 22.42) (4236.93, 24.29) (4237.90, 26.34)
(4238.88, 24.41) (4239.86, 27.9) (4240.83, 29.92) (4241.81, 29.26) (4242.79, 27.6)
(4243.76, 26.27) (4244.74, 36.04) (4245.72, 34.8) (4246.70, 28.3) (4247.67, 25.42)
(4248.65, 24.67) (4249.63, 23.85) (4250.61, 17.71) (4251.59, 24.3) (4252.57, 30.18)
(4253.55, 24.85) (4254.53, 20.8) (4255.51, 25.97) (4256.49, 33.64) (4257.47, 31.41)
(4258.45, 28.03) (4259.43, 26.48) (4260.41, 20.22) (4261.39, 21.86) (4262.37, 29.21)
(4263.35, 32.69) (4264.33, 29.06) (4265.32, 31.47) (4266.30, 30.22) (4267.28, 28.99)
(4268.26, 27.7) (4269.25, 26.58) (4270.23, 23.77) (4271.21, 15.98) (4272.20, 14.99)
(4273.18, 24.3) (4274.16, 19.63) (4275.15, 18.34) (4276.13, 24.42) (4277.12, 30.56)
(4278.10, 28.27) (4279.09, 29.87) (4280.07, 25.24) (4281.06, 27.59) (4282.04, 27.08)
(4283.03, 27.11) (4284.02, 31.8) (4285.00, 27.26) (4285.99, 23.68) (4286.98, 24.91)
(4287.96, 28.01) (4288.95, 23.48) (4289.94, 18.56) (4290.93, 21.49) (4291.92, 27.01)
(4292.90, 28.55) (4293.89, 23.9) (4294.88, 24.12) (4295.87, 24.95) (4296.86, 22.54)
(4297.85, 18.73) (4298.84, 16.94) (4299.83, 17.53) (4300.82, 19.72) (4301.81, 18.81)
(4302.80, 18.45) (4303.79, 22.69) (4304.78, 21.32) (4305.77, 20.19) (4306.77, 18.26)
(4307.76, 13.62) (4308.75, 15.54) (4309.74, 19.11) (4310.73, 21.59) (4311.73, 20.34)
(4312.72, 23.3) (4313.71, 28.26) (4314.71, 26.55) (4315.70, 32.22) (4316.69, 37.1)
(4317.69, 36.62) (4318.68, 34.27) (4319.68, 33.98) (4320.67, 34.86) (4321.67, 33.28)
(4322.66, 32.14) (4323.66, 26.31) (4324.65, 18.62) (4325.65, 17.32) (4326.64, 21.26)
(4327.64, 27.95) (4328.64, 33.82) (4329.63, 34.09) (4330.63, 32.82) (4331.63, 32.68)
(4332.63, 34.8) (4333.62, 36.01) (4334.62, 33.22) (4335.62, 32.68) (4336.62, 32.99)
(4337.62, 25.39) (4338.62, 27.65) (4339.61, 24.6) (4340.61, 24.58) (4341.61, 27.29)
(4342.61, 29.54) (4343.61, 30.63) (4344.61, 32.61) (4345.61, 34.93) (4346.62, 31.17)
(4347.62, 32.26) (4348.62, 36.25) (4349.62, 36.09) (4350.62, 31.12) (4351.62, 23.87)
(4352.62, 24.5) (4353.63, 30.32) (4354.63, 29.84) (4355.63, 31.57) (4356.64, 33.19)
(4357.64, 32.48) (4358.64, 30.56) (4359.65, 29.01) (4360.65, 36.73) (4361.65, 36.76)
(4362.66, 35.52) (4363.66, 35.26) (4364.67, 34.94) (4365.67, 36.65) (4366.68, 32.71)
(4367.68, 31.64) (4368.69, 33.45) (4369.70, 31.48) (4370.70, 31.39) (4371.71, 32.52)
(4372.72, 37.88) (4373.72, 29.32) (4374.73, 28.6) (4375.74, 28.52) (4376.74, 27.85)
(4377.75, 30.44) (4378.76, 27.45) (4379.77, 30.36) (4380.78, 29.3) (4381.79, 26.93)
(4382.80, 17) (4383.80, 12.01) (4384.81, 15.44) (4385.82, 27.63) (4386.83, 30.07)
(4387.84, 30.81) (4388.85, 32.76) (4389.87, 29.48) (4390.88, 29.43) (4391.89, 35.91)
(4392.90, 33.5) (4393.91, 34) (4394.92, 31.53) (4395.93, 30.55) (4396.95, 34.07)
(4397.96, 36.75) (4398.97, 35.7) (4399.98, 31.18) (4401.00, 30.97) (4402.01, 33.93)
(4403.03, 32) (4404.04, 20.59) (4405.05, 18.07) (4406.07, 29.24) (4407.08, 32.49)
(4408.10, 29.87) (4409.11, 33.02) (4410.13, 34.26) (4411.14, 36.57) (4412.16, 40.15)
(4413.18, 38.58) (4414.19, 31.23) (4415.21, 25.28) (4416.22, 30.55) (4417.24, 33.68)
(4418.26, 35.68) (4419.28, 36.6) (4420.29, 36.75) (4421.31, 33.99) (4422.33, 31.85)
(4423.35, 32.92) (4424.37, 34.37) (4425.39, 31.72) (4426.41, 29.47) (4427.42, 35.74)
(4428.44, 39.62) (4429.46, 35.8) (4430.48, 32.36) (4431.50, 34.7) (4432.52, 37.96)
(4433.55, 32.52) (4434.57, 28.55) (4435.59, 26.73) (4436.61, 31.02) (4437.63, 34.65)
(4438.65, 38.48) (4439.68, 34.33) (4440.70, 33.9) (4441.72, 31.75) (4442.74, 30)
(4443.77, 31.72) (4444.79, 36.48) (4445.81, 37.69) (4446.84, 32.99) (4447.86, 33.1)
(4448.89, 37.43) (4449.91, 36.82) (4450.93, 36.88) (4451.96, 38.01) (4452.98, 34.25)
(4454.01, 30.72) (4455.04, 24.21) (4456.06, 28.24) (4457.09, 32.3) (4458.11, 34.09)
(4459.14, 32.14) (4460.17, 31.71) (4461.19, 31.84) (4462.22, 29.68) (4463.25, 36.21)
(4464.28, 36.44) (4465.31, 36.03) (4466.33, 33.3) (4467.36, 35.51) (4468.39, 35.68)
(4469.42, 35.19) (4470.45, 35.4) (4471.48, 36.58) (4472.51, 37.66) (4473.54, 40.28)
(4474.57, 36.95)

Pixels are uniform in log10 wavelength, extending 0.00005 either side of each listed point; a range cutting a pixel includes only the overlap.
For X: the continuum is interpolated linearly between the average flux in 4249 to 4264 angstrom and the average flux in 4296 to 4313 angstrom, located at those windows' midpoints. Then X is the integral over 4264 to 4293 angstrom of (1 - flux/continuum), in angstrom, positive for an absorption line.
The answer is -3.1 angstrom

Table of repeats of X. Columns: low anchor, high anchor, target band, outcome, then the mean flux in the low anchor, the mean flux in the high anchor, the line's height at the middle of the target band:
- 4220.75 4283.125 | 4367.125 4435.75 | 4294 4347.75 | 3.27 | 25.8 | 31.2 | 28.3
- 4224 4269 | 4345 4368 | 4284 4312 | 7.08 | 26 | 32.5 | 29.1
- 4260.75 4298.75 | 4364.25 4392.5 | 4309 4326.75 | -0.49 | 25.3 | 29.4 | 26.8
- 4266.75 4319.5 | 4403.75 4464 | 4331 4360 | -3.62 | 24.1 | 33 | 27.4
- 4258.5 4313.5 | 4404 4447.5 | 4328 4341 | -2.09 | 23.7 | 33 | 26.9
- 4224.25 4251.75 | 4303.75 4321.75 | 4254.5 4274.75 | -0.50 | 25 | 25.9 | 25.3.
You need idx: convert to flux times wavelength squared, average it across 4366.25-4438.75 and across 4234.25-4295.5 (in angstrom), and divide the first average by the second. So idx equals 1.3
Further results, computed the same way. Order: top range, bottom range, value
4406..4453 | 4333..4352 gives 1.15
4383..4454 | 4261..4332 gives 1.35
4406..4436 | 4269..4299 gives 1.47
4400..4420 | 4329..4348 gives 1.06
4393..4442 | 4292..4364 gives 1.23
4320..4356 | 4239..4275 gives 1.18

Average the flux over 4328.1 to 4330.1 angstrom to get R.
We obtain 33.9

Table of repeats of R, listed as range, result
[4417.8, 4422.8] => 35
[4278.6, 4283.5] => 27.4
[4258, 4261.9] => 24.2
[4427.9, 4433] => 36.1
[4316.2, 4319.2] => 35.9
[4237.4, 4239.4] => 25.4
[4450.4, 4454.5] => 35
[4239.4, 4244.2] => 28.3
